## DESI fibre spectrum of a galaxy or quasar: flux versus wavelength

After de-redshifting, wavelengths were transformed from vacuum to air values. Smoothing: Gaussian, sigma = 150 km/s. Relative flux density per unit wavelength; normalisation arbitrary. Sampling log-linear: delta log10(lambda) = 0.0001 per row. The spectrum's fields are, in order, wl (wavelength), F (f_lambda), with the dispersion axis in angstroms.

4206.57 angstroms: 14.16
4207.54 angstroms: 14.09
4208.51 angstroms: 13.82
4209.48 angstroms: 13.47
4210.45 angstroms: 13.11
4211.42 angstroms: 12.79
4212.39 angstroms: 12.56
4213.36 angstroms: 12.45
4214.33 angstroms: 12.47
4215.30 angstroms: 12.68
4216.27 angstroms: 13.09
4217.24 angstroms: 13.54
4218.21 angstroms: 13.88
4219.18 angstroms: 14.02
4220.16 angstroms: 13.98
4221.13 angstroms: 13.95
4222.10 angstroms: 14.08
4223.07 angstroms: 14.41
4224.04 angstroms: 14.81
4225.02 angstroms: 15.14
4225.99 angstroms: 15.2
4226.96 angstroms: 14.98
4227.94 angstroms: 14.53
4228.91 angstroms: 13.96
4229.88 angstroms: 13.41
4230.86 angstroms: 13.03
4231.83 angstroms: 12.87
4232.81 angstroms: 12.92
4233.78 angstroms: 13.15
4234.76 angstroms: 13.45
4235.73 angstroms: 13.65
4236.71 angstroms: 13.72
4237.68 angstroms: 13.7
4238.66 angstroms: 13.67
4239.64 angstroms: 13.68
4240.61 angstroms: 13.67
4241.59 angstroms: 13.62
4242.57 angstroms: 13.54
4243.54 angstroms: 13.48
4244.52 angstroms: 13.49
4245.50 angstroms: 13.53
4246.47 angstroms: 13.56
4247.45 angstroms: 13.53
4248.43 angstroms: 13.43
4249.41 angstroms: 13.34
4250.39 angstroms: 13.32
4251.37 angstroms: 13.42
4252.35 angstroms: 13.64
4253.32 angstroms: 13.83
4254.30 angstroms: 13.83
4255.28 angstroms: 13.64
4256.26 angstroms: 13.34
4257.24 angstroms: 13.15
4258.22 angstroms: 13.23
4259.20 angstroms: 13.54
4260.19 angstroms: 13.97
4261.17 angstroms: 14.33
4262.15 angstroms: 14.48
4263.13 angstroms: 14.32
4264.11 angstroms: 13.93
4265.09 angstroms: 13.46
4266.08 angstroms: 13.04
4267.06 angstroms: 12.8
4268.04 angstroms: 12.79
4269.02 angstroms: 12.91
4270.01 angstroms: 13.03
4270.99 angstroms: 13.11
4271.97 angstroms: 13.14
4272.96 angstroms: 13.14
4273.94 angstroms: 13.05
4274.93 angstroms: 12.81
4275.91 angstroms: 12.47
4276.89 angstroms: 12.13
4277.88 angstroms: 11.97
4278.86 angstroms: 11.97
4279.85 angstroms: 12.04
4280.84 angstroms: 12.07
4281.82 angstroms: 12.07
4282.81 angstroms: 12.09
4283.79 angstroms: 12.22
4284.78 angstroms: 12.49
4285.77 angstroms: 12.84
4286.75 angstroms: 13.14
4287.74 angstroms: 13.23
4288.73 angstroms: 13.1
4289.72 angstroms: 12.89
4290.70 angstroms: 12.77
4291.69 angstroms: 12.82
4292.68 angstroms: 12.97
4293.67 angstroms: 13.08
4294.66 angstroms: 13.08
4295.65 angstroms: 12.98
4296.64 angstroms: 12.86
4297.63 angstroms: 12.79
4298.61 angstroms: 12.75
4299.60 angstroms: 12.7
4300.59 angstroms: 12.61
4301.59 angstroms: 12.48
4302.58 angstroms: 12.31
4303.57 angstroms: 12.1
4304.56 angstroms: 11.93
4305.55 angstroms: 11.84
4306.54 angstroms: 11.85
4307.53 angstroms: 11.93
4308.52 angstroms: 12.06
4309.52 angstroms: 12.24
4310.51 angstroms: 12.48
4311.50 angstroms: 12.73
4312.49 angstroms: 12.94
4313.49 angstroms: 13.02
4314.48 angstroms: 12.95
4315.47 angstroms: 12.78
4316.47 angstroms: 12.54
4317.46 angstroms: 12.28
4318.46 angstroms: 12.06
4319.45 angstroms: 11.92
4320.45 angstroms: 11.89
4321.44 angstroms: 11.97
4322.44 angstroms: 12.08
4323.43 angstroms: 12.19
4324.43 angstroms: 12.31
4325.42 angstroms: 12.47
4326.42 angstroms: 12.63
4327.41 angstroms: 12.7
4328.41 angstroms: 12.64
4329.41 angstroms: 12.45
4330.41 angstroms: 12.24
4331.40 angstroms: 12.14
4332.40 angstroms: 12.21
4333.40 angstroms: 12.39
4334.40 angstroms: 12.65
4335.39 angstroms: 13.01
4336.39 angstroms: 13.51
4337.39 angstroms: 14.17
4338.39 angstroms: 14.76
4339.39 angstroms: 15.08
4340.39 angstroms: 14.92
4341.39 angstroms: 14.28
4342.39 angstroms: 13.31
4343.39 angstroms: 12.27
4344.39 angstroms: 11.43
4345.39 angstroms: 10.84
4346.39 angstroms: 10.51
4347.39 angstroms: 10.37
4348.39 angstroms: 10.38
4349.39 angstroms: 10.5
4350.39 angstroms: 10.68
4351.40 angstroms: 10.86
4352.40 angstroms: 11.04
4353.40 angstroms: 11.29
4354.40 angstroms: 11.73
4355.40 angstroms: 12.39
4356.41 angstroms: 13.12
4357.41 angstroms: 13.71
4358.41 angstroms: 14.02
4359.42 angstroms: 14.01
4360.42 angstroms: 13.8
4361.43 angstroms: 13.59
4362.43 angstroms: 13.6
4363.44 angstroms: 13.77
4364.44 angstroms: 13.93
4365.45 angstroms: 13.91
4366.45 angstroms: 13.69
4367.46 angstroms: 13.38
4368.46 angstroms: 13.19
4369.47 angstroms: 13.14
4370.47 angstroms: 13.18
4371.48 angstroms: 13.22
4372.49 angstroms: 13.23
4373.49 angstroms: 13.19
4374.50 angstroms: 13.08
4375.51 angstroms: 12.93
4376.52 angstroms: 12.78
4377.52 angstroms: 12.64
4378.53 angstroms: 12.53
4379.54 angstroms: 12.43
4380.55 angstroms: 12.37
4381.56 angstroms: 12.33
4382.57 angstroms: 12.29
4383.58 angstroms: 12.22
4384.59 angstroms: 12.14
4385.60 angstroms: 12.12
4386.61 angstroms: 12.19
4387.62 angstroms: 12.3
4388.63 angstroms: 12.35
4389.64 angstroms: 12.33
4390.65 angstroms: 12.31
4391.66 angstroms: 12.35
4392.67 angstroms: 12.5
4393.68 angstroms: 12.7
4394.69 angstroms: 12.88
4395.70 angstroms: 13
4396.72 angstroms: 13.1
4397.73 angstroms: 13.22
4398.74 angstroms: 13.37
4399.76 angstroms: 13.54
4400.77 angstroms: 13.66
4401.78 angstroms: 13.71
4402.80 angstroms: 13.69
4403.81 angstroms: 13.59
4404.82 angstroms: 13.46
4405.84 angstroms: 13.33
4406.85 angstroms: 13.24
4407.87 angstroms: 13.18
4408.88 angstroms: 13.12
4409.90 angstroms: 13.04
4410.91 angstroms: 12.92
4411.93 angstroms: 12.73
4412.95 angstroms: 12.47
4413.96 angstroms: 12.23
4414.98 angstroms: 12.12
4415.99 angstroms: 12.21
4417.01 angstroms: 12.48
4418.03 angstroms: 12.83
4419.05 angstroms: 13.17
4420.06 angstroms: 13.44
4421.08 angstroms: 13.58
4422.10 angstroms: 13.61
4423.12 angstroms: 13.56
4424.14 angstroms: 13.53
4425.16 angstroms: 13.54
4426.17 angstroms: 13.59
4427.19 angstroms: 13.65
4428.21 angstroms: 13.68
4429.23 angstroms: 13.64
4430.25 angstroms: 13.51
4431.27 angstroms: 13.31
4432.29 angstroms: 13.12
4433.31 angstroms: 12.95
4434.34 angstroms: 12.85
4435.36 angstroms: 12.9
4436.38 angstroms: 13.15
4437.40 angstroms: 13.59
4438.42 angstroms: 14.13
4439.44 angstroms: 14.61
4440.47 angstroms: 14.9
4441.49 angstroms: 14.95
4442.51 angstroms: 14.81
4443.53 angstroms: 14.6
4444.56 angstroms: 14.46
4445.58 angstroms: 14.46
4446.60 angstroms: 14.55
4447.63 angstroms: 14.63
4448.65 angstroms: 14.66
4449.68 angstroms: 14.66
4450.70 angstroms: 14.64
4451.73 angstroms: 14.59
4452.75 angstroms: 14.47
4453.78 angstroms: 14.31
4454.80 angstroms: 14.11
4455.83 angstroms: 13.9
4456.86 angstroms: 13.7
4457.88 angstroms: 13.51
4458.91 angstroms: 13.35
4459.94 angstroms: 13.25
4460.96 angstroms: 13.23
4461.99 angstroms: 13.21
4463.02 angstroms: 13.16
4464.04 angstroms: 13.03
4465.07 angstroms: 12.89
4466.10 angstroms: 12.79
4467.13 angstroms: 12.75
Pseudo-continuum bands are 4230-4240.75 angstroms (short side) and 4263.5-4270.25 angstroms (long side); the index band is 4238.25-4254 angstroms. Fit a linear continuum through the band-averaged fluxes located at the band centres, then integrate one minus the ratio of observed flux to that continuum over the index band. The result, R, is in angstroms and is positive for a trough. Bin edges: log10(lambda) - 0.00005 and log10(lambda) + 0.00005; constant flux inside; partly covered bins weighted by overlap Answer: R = -0.3 angstroms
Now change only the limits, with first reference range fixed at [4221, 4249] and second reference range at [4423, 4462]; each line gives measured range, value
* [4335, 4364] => 2.53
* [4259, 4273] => 0.34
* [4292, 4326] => 3.42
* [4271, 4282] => 1.07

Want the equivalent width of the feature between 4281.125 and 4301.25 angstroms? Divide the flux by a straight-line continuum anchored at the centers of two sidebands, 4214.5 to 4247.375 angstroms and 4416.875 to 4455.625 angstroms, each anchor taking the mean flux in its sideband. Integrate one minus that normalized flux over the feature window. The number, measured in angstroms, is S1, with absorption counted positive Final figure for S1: 1.5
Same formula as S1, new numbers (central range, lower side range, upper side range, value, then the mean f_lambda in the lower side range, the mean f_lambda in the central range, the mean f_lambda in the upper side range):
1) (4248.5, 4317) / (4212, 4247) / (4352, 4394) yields 2.5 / 13.7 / 12.9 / 12.8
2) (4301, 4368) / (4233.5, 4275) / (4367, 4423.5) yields 3.0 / 13.5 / 12.6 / 12.9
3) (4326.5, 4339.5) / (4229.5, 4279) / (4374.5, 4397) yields -0.2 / 13.3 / 13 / 12.5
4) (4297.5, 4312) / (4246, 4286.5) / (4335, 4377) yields 0.8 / 13.1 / 12.3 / 12.9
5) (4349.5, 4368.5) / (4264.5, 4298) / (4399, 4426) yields 0.2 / 12.7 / 12.9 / 13.2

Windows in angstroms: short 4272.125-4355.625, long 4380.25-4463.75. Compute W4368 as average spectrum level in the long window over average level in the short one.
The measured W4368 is 1.1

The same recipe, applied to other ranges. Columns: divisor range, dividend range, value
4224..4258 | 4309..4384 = 0.93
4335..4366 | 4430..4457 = 1.11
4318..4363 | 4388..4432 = 1.05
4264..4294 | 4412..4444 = 1.05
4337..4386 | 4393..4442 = 1.04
